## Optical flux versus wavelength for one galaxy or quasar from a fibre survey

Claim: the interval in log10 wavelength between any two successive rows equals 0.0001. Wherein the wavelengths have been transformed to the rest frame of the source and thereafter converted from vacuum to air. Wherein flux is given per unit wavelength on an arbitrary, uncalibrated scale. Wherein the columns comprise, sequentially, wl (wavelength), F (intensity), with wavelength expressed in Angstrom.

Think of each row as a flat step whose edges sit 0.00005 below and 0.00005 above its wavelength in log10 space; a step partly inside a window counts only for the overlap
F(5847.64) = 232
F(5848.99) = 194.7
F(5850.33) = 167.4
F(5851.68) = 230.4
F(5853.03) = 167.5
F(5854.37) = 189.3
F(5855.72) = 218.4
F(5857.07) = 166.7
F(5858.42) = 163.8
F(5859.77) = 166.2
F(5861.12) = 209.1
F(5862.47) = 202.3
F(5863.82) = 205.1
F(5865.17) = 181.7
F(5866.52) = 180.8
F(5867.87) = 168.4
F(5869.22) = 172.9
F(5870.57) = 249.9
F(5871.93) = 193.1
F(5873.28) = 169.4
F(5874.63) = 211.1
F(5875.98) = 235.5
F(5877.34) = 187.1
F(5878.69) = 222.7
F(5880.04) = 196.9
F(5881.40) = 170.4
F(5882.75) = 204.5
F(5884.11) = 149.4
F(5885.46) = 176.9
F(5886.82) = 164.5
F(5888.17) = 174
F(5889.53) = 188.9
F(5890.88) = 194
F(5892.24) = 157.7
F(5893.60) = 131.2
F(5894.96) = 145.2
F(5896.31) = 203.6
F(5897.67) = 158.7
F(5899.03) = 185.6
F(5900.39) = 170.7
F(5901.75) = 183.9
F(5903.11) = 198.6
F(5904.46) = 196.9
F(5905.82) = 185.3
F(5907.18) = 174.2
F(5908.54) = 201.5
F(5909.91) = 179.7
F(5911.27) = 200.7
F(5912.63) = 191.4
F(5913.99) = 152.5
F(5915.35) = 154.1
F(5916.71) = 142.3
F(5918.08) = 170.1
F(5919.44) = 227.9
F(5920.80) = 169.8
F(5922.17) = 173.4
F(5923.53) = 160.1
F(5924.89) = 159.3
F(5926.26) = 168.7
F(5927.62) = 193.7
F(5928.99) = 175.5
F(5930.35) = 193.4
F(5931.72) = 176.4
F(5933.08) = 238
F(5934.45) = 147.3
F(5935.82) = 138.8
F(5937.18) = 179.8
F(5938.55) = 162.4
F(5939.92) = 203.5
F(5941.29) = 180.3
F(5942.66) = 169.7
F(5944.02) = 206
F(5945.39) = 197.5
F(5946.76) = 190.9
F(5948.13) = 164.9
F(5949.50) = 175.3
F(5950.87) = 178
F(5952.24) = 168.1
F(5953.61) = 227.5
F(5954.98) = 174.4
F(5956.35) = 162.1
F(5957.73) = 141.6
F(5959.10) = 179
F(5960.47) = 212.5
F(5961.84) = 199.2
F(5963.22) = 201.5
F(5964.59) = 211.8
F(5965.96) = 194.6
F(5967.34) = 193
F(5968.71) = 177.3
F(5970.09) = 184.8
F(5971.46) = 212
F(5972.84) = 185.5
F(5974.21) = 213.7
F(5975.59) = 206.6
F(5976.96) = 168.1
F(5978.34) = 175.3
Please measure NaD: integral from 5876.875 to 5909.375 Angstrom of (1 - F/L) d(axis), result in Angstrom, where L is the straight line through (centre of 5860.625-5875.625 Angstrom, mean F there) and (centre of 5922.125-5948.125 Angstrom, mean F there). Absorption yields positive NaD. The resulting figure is 1.6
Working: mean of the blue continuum 196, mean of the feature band 180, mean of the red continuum 180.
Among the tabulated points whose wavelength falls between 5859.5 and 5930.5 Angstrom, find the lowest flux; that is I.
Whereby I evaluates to 131.2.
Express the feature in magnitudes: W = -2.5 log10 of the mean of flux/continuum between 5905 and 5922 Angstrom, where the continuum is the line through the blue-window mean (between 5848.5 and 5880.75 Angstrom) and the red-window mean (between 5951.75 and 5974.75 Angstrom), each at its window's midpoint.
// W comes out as 0.08 mag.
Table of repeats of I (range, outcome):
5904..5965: 138.8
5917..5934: 159.3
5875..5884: 170.4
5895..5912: 158.7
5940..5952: 164.9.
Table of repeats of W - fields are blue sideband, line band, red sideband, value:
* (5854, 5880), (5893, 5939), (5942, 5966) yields 0.08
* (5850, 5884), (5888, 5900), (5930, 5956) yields 0.11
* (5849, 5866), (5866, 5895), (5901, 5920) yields 0.01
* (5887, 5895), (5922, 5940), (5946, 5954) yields 0.01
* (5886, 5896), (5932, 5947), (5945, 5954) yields -0.01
